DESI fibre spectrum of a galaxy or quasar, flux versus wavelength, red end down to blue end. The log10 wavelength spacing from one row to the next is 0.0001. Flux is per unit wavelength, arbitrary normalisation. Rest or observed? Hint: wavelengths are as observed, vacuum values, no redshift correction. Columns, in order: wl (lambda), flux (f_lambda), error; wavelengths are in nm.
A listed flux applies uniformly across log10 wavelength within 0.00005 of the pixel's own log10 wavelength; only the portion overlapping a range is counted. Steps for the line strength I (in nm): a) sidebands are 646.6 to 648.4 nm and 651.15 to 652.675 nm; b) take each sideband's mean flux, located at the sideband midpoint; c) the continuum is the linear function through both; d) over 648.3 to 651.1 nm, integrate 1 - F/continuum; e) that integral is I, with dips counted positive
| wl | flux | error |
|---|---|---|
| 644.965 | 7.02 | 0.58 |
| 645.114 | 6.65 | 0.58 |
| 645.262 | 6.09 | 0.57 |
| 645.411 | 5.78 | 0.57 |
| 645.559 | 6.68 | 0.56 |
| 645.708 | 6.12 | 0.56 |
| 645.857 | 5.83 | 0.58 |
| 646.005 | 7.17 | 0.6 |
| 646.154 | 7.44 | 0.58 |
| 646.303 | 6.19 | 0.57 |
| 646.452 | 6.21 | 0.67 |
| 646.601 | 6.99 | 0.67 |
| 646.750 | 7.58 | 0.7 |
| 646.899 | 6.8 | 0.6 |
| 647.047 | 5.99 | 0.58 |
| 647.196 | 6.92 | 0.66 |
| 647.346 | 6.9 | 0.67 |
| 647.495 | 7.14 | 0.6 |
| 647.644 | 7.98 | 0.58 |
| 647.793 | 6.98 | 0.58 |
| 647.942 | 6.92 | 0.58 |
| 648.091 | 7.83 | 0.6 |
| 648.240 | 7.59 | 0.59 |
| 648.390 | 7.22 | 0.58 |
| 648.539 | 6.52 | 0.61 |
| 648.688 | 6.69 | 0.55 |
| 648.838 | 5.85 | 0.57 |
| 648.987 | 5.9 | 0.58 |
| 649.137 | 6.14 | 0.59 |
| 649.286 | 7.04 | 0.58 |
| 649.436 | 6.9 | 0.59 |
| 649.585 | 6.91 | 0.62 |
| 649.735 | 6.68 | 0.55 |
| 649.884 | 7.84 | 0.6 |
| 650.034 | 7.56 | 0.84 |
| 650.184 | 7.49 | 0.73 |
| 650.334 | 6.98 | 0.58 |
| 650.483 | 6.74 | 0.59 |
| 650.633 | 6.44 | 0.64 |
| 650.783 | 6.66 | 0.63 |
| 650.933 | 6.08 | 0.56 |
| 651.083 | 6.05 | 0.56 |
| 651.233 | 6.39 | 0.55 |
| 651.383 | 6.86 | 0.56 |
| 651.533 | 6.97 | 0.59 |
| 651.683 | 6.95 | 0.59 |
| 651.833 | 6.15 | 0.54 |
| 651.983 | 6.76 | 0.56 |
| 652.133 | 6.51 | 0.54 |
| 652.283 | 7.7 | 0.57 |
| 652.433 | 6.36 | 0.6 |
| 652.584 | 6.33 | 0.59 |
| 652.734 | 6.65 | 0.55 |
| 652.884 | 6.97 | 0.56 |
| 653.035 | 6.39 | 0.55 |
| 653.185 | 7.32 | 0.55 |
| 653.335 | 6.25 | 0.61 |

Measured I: 0.07 nm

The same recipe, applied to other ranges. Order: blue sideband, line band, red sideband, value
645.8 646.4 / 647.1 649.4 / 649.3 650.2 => 0.02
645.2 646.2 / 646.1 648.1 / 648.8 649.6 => -0.16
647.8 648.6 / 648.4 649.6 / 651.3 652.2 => 0.10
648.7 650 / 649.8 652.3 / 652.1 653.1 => -0.04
